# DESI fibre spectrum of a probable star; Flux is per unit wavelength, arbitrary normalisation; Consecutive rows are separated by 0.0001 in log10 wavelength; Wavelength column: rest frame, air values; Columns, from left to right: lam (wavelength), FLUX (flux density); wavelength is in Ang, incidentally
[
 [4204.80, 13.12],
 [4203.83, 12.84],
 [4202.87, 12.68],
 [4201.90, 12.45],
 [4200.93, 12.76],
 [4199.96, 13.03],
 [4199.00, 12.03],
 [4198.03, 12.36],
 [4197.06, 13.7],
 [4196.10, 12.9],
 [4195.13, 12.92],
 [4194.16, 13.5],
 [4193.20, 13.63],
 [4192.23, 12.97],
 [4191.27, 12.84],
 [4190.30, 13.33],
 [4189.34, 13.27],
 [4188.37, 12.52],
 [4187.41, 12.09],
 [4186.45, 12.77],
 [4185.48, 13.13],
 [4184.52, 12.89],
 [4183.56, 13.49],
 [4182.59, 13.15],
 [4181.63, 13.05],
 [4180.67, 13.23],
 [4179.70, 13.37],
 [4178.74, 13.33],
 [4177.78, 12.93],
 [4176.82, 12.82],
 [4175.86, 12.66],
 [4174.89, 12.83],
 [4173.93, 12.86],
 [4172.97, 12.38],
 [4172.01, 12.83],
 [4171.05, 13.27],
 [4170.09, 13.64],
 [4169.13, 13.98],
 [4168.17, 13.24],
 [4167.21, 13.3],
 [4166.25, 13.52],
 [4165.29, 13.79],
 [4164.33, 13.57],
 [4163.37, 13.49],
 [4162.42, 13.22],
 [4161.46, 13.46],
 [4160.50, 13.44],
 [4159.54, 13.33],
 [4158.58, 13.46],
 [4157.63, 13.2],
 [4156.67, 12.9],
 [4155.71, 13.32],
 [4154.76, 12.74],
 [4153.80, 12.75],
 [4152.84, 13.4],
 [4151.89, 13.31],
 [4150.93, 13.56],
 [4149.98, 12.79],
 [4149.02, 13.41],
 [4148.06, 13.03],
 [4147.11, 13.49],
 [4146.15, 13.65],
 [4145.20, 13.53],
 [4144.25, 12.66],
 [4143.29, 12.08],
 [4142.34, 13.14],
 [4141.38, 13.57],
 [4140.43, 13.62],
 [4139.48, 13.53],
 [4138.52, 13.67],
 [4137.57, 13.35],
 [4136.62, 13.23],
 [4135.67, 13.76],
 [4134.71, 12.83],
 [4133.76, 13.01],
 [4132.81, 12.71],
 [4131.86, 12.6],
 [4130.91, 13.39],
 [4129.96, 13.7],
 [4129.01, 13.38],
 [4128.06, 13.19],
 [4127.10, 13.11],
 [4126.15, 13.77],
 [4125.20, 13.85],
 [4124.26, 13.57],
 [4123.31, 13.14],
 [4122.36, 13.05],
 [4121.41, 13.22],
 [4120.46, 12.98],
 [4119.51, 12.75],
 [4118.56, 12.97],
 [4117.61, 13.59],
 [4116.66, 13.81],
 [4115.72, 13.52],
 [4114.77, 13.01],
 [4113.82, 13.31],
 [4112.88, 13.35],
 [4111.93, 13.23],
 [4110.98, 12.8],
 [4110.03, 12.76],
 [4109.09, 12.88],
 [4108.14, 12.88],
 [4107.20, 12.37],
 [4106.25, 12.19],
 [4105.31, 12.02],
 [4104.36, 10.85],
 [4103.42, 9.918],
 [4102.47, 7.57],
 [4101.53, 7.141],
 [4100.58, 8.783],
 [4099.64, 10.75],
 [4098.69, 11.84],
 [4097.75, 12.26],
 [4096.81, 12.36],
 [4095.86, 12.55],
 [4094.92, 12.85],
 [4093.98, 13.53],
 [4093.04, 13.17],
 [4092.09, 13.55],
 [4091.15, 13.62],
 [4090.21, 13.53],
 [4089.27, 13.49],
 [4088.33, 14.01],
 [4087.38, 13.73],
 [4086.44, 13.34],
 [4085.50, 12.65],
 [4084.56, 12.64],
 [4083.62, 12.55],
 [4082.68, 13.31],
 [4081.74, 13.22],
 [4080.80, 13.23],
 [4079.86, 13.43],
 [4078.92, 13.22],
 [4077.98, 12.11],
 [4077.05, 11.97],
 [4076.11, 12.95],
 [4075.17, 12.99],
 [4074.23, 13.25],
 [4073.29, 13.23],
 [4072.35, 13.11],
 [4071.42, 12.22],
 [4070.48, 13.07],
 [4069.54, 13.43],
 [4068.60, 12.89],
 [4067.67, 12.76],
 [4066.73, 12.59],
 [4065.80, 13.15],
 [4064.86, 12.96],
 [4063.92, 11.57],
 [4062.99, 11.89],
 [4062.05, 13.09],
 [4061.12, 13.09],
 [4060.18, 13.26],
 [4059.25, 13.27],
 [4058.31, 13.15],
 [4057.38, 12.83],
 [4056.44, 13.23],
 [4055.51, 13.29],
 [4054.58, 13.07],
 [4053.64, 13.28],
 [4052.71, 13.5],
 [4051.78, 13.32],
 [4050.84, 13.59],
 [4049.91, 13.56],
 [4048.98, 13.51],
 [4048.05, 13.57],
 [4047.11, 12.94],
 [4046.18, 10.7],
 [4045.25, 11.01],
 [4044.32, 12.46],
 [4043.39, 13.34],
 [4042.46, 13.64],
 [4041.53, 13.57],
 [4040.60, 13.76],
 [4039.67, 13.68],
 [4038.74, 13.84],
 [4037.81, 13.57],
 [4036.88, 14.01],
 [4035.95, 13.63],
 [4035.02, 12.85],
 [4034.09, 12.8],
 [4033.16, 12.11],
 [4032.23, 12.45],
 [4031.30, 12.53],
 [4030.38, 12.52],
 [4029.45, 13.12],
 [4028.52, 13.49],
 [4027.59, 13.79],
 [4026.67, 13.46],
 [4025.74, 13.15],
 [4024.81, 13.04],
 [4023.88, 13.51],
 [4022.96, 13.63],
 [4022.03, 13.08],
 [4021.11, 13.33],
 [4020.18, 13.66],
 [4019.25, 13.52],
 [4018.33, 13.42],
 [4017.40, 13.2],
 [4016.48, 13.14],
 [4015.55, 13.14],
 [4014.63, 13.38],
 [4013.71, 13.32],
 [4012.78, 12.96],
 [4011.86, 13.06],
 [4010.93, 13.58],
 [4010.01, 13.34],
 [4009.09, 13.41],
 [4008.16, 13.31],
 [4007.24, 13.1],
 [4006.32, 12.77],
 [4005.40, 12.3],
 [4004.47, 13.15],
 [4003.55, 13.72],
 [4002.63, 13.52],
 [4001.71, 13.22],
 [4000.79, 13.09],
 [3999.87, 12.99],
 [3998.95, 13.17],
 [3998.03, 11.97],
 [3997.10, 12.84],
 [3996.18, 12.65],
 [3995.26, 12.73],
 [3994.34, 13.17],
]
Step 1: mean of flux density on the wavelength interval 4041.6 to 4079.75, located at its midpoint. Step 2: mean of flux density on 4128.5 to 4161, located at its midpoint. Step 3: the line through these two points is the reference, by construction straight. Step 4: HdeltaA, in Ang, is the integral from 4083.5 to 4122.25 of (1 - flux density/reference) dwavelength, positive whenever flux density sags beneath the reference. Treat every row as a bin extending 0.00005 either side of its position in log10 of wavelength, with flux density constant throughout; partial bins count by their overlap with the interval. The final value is 1.8 Ang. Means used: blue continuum 12.9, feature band 12.4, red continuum 13.2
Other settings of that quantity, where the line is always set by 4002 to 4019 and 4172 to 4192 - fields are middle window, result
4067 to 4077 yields 0.14 Ang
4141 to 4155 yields -0.16 Ang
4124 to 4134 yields -0.21 Ang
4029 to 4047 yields 0.34 Ang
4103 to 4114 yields 0.59 Ang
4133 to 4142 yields -0.24 Ang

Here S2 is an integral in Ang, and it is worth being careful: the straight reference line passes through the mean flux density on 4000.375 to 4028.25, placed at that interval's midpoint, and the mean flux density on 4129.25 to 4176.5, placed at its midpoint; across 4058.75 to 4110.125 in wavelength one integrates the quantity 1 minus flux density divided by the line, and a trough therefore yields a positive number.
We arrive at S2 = 3.0 Ang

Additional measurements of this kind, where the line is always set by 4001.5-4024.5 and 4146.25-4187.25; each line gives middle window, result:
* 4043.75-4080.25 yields 0.99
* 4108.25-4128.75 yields -0.02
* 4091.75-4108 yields 2.24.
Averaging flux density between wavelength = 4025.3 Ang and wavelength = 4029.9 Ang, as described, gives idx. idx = 13.4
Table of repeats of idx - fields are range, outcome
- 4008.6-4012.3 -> 13.3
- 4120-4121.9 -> 13.1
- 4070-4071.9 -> 12.7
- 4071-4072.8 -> 12.7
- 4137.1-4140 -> 13.5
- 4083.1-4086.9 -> 12.8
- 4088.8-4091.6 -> 13.6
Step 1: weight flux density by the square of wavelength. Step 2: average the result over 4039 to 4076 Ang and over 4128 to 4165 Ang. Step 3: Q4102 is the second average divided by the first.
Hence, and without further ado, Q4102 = 1.06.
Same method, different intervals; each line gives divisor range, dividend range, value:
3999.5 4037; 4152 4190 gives 1.07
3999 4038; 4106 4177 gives 1.06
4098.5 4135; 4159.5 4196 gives 1.09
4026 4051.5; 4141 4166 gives 1.07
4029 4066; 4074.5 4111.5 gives 0.97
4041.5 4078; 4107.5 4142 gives 1.06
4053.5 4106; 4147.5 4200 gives 1.10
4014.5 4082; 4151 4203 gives 1.07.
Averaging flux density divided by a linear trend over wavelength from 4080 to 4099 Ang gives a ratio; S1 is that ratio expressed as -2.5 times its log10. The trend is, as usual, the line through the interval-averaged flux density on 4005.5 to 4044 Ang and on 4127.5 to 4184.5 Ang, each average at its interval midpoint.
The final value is 0.013 mag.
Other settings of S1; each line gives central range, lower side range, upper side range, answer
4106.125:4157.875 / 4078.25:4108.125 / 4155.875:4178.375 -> -0.035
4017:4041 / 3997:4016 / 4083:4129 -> -0.022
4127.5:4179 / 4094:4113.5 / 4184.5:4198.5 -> -0.070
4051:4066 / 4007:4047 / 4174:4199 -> 0.010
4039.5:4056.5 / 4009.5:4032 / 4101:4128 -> -0.005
